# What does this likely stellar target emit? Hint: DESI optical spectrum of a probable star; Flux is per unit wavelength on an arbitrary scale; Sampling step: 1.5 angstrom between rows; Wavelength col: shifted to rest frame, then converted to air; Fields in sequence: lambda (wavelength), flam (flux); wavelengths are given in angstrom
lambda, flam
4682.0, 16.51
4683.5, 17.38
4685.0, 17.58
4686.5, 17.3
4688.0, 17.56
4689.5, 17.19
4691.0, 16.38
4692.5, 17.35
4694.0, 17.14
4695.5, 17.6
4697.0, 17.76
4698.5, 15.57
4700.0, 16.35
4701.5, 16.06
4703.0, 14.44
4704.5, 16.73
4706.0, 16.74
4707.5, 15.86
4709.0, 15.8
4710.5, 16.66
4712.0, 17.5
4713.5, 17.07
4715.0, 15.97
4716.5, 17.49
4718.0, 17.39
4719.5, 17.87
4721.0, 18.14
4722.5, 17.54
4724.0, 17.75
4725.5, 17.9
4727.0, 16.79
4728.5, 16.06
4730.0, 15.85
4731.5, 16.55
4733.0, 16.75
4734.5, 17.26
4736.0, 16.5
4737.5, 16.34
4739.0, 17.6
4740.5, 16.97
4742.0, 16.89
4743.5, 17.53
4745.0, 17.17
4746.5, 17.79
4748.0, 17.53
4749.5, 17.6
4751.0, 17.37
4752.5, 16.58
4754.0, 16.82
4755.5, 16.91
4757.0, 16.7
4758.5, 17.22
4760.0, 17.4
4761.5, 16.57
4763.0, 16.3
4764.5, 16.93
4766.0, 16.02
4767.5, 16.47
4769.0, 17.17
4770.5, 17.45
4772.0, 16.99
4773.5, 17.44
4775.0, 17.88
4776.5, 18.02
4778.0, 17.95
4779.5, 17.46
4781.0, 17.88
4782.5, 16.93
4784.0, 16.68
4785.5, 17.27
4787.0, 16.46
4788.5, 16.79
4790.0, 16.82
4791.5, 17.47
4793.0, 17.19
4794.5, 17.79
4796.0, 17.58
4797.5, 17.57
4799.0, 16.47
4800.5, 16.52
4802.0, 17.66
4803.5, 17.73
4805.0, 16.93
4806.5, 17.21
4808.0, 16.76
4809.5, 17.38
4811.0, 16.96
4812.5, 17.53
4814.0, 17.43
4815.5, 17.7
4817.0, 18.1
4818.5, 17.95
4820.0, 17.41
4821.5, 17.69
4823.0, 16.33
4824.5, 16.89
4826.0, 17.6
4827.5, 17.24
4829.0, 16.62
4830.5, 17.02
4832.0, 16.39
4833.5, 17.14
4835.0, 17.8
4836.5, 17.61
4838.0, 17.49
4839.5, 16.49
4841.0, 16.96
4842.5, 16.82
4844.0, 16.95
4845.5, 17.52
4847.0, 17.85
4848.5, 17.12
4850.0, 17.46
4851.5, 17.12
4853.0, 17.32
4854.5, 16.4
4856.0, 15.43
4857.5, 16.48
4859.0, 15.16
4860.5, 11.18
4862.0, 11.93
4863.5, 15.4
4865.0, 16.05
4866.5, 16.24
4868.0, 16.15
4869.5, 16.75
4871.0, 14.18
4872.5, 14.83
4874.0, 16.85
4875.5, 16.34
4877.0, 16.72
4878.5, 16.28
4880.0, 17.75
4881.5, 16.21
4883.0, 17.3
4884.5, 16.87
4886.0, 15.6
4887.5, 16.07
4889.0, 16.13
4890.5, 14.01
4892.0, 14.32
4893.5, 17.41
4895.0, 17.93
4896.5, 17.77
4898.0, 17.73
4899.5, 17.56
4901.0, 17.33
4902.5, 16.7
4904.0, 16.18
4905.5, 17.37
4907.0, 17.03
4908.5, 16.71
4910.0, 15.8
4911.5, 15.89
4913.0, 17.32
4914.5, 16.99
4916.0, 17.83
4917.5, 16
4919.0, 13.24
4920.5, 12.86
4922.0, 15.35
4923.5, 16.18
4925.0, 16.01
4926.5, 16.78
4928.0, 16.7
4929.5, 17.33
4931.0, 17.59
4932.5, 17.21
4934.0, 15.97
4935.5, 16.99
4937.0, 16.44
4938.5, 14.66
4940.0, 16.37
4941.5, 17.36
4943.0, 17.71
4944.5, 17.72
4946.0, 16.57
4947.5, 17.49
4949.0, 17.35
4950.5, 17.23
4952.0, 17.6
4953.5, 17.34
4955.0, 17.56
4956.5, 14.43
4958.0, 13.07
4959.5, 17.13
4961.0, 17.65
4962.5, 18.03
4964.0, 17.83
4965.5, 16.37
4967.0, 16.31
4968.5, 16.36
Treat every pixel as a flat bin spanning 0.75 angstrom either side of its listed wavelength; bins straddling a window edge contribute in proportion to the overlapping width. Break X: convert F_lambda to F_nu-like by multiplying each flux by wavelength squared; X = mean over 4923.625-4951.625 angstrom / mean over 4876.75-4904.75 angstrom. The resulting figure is 1.03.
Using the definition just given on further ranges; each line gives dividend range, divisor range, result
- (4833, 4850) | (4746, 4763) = 1.05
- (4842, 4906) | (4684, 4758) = 1.02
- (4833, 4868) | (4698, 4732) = 1.03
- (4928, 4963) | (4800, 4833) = 1.03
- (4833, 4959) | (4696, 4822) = 1.02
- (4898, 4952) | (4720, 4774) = 1.05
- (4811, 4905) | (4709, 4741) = 1.03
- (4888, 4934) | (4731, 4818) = 1.01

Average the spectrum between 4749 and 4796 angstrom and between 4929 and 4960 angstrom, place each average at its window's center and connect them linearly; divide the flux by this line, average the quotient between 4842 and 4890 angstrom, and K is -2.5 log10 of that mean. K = 0.05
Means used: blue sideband 17.1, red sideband 16.7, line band 16.1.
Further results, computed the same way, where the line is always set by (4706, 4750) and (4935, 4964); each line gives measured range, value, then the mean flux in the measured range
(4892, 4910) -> -0.014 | 17.1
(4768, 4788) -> -0.023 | 17.3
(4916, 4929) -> 0.084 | 15.6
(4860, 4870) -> 0.139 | 14.9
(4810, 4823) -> -0.037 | 17.5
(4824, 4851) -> -0.016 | 17.2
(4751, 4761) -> 0.003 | 17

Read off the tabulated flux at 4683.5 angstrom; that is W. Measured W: 17.38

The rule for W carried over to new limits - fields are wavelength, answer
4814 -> 17.43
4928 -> 16.7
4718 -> 17.39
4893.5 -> 17.41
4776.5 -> 18.02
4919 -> 13.24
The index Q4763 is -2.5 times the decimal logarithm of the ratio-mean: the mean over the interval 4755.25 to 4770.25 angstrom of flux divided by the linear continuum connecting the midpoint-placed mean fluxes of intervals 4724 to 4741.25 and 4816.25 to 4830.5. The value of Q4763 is 0.01 mag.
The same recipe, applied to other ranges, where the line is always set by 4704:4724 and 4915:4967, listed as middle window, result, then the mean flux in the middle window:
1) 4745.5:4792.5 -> -0.01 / 17.1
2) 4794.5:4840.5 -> -0.03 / 17.2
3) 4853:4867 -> 0.11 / 15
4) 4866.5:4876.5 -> 0.05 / 15.9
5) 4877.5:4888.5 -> 0.00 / 16.6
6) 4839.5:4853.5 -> -0.03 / 17.2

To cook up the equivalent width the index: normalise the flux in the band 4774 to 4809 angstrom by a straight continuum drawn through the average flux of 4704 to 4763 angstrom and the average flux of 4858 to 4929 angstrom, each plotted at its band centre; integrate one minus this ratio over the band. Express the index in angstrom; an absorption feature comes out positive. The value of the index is -1.3 angstrom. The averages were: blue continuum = 17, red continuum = 16.1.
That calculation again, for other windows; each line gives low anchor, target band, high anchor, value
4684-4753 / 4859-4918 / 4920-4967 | 1.7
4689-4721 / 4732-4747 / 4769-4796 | -0.1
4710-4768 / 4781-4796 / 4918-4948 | -0.2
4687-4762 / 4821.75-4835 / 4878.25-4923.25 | -0.3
